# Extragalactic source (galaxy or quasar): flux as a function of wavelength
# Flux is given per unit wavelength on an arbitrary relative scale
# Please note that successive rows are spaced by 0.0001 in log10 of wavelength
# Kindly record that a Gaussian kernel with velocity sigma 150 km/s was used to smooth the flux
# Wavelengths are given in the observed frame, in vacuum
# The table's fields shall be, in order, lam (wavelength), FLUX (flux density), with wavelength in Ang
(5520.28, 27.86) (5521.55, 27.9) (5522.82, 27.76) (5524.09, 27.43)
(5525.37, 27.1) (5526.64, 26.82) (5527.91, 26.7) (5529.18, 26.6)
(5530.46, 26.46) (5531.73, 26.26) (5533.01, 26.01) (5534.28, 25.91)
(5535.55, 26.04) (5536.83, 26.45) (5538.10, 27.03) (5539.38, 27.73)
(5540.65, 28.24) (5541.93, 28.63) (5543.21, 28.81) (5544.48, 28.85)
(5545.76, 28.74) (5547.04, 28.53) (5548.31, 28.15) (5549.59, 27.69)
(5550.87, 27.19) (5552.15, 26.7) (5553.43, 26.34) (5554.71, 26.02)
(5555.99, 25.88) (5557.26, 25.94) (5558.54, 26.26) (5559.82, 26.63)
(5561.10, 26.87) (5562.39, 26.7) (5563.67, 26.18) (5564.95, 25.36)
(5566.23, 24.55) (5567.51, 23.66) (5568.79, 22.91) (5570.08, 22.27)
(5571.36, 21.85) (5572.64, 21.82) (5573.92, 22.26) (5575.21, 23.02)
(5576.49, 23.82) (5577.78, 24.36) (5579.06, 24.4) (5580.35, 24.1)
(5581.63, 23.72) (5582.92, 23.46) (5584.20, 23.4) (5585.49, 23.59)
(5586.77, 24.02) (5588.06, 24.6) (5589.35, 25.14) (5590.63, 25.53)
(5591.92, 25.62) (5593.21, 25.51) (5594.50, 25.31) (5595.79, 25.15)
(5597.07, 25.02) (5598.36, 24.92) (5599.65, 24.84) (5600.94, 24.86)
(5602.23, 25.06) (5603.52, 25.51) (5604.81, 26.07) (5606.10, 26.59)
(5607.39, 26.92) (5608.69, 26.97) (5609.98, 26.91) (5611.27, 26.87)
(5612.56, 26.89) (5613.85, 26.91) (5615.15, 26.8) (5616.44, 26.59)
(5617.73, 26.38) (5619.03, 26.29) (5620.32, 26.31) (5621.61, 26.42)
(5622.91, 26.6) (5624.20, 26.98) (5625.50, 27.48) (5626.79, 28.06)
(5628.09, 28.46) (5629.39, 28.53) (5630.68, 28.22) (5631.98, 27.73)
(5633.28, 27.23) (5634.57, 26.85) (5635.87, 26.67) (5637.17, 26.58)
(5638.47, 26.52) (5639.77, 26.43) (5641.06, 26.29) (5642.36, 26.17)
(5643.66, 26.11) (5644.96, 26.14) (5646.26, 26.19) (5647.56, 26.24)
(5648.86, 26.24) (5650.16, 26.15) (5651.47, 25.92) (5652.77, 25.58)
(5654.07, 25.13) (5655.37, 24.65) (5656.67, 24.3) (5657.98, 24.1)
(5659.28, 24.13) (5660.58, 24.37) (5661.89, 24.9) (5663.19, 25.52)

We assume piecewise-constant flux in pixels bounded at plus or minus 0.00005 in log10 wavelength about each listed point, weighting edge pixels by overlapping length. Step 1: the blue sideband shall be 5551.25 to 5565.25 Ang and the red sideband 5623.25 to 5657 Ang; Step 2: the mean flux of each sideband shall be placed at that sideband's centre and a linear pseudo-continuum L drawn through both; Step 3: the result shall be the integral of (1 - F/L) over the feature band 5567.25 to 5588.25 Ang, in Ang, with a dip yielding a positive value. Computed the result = 2.4 Ang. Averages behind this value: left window 26.3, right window 26.6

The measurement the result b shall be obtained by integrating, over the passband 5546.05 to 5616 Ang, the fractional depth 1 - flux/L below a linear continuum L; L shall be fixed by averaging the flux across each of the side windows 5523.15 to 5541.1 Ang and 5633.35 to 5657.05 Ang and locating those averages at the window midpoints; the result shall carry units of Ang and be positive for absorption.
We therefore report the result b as 3.1 Ang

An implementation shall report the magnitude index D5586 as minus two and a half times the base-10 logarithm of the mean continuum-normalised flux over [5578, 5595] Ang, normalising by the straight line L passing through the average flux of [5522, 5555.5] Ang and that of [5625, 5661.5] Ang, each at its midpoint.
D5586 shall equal 0.10 mag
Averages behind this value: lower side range 27.2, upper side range 26.3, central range 24.5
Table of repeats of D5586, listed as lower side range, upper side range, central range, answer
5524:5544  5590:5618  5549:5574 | 0.06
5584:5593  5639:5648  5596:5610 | -0.03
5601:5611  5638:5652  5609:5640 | -0.03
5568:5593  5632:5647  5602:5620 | -0.06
